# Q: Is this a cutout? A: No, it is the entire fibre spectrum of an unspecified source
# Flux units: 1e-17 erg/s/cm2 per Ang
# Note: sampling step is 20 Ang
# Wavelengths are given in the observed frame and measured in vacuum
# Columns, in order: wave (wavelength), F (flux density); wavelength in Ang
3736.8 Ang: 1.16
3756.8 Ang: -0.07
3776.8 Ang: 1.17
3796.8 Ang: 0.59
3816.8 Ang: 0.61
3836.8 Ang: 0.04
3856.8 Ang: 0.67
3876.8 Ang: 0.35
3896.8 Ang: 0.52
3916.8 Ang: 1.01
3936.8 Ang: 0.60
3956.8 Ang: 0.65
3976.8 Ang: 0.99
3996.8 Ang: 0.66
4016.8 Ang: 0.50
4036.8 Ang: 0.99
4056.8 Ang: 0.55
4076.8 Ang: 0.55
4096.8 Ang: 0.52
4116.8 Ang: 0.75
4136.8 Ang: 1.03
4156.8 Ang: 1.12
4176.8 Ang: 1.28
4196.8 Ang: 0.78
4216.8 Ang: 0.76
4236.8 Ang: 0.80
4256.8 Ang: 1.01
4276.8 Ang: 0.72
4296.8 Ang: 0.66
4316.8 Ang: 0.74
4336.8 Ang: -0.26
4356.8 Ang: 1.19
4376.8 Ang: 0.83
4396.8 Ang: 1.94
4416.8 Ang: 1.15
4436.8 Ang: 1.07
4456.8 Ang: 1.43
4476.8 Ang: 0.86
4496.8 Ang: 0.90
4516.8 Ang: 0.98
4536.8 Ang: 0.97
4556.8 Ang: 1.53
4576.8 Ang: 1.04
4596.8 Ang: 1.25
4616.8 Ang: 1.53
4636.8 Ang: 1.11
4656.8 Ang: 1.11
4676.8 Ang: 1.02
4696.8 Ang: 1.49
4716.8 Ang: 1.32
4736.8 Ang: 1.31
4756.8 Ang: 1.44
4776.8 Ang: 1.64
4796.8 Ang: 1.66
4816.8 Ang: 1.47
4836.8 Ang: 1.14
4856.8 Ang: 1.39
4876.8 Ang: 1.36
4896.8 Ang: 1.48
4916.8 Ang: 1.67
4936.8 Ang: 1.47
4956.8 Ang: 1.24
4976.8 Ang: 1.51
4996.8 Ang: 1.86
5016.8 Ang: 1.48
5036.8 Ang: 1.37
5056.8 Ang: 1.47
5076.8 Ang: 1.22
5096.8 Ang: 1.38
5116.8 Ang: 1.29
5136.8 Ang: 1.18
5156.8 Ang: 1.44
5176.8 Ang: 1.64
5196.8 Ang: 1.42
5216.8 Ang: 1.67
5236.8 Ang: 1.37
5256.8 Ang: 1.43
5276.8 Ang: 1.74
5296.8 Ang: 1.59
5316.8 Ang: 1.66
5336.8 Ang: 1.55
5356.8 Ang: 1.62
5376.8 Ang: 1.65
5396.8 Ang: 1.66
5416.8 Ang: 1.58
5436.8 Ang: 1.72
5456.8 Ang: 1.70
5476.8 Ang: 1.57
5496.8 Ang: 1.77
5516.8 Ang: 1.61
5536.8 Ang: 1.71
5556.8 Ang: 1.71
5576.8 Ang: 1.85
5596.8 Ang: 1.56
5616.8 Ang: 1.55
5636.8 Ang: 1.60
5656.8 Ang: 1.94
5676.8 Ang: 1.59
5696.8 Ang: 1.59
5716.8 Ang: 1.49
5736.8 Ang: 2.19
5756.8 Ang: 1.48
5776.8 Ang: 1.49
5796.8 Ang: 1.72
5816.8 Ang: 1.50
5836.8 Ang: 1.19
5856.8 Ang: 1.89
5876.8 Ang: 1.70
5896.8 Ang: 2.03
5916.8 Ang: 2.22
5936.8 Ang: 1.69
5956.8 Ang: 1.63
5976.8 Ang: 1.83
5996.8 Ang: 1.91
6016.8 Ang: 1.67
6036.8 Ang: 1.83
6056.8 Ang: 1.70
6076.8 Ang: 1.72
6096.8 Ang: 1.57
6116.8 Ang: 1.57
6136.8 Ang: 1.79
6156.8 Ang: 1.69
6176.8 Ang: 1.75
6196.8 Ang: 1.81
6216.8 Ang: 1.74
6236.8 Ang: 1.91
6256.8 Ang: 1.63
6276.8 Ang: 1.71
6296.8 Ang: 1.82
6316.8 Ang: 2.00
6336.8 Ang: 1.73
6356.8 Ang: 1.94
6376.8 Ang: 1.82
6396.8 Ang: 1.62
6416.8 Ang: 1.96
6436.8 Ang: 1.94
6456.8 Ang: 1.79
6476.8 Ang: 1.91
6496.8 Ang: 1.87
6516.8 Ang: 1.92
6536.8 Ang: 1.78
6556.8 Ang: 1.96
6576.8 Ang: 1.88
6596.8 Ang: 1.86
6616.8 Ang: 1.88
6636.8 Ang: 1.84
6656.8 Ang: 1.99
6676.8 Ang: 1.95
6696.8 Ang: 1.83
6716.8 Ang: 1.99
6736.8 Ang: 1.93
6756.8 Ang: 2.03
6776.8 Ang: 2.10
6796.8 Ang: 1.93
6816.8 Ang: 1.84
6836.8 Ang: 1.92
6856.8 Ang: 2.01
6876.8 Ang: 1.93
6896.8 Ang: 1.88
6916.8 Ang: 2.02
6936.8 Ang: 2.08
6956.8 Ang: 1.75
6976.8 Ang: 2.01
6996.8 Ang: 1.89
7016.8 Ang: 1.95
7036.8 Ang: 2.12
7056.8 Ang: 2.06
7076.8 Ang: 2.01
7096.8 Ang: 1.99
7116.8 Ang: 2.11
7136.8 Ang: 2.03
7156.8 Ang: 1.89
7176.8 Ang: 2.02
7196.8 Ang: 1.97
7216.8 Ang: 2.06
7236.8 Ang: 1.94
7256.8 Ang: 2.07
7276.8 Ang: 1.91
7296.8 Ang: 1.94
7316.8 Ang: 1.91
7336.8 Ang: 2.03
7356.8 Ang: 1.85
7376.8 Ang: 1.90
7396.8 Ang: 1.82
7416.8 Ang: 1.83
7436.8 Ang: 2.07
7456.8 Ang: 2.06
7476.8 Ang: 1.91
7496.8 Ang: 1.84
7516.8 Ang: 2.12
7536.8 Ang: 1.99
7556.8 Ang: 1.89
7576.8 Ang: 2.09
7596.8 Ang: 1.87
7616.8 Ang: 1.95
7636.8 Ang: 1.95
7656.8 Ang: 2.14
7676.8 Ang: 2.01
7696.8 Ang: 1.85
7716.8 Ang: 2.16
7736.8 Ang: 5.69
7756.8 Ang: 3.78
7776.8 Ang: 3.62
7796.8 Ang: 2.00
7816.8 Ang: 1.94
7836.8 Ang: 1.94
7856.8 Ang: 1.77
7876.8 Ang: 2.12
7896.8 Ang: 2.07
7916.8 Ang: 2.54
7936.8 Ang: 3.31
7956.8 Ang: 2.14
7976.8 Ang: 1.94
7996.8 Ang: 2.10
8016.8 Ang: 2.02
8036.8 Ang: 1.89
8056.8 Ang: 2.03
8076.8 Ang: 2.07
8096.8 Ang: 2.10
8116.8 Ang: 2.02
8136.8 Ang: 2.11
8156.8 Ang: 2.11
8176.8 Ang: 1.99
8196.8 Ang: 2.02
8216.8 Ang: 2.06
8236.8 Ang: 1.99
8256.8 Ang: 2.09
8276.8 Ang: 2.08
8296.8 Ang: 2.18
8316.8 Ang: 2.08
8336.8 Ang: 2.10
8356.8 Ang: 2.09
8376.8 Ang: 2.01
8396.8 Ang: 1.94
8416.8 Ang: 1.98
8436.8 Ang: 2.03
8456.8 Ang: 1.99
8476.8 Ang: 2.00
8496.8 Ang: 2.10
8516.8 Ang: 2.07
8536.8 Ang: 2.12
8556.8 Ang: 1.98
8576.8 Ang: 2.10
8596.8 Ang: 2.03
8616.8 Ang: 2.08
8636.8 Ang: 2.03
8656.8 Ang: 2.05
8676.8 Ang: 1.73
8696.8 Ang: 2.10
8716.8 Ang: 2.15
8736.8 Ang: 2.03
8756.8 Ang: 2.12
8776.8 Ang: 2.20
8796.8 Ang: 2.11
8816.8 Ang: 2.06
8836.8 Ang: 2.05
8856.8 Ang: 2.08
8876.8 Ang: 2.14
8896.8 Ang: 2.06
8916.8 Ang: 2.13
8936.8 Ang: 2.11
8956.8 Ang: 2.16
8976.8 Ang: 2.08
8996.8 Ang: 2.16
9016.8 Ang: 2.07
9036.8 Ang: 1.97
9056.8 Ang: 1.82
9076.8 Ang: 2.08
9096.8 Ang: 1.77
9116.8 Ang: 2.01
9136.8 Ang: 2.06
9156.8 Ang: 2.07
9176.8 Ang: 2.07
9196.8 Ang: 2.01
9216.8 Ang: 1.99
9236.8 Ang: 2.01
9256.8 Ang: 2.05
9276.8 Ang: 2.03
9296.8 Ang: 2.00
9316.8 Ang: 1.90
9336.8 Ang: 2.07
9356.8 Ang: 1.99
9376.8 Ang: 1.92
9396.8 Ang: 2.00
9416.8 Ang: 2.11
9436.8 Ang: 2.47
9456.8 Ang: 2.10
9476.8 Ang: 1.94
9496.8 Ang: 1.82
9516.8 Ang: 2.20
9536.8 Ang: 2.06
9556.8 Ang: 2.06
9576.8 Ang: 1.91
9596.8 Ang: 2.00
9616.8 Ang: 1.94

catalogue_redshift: 0.180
